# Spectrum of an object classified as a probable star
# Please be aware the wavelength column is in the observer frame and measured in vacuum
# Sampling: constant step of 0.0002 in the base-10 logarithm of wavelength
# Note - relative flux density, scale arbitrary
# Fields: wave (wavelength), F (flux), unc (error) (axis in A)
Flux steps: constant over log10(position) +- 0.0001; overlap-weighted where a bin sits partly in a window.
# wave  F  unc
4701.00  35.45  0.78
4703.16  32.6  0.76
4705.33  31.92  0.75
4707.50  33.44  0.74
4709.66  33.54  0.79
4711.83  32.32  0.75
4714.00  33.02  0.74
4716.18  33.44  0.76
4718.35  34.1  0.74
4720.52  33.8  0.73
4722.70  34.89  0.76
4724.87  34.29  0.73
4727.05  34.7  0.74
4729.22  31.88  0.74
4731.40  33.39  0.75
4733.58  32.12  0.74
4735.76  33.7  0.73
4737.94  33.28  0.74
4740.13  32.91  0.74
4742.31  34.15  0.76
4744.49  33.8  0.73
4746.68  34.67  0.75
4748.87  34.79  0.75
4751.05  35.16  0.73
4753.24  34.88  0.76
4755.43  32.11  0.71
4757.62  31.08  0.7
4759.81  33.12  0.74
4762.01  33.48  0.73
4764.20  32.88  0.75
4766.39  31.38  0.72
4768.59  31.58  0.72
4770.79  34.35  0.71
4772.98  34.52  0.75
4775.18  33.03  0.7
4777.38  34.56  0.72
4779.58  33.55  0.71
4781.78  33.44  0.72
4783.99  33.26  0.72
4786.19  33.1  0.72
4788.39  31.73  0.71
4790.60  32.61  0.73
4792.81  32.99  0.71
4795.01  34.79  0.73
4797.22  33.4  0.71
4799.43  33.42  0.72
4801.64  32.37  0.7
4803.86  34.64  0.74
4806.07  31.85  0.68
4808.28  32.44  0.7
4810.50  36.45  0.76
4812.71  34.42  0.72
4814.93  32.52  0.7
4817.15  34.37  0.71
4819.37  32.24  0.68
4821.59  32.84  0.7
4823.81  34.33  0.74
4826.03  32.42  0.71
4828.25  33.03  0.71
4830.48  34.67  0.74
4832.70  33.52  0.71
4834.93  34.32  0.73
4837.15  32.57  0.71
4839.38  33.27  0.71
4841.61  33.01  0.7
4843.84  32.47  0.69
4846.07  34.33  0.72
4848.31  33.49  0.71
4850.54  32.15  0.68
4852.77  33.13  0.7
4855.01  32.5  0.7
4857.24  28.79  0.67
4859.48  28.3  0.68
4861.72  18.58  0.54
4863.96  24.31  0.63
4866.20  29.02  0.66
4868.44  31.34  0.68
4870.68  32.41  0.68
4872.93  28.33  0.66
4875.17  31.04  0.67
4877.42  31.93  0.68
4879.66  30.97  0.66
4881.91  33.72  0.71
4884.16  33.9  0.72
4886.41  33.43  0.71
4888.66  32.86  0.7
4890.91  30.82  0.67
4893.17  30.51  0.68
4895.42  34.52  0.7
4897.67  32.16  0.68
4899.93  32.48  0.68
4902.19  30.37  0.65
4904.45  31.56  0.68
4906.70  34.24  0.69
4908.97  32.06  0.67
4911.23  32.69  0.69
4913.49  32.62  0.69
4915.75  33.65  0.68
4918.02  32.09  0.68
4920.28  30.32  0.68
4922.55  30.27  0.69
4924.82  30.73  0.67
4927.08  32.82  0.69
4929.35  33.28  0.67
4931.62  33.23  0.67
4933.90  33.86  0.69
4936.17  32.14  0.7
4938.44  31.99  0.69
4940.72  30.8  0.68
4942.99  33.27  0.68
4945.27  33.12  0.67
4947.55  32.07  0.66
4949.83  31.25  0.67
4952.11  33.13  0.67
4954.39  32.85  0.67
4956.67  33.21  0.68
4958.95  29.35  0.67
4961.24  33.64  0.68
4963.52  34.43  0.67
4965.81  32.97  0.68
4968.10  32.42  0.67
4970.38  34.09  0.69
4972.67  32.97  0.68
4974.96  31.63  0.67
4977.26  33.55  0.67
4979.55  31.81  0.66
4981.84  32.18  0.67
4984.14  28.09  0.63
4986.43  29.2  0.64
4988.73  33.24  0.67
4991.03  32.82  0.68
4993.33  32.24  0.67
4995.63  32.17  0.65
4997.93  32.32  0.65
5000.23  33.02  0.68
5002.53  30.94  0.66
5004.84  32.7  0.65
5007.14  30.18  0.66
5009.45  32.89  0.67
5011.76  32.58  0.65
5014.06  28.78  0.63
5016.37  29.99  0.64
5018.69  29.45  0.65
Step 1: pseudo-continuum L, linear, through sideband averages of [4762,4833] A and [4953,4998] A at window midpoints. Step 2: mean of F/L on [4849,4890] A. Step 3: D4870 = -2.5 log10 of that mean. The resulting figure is 0.085 mag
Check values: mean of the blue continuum 33.3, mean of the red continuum 32.3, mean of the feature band 30.4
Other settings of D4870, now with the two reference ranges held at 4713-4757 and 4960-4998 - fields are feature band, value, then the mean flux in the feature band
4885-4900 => 0.01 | 32.4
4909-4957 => 0.01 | 32.3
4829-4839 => -0.02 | 33.7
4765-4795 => 0.01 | 33.2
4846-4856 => 0.00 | 33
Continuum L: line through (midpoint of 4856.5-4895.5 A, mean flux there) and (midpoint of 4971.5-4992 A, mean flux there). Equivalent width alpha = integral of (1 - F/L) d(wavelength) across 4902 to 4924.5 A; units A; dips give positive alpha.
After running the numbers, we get -1.0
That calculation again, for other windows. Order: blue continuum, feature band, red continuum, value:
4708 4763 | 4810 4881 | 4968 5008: 2.4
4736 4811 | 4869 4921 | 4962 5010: 0.9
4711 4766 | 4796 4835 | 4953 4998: -0.5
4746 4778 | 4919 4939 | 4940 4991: 0.2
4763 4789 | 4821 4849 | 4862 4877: -2.7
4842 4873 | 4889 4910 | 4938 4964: -0.7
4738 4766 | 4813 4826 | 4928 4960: -0.1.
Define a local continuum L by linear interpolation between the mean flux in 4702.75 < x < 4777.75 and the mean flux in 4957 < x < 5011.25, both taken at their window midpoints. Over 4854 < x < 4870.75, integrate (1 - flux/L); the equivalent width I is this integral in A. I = 2.5 A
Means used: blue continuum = 33.4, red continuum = 32.1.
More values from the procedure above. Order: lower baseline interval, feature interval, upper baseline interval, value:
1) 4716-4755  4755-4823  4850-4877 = -2.8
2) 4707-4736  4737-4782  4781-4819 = -0.1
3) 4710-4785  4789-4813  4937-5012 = -0.3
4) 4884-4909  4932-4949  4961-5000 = -0.1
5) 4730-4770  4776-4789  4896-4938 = -0.1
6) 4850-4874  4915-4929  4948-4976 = -0.2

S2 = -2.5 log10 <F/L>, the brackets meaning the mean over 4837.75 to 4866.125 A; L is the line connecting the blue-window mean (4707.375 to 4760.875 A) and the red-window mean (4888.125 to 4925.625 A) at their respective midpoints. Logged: 0.074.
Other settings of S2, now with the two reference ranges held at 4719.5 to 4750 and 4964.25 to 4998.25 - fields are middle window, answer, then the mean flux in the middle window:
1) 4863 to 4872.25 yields 0.125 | 29.3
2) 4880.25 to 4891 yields -0.010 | 33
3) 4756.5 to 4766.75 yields 0.036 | 32.5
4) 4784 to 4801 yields 0.007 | 33.1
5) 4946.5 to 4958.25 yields -0.003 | 32.4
